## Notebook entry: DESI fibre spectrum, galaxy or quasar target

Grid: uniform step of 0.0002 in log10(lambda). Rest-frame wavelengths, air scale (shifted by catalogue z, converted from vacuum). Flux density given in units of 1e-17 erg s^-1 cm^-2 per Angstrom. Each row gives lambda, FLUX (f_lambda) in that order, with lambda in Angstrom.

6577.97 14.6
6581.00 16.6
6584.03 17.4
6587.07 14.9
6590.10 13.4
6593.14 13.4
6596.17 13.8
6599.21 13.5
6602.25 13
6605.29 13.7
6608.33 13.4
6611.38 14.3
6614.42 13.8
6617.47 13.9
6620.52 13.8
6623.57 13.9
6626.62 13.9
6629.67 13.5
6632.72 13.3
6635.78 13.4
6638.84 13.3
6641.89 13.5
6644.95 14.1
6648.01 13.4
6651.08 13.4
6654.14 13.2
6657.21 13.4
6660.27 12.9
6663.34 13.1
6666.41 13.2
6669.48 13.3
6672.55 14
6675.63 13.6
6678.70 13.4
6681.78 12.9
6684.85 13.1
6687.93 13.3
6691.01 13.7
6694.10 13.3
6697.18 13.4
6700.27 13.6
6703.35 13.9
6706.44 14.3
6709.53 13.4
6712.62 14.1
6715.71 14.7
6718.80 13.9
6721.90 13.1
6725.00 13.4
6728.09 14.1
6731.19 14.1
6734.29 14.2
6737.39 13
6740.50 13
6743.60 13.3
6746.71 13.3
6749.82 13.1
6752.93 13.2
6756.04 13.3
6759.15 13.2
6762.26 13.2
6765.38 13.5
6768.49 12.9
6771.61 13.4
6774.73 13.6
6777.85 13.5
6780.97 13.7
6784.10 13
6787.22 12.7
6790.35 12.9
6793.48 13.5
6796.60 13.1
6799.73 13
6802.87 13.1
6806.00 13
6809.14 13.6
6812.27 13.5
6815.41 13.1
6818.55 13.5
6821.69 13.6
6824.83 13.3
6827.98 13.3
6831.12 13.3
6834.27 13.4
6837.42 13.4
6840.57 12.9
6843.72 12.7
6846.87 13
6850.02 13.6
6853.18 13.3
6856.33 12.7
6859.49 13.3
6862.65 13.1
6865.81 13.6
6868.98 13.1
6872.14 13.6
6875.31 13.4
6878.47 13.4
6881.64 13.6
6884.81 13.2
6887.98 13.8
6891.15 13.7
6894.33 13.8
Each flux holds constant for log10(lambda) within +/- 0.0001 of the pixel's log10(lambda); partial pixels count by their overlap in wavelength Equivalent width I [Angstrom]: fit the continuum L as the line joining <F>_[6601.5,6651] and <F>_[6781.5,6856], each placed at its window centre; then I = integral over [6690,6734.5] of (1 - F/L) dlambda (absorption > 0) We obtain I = -1.18 Angstrom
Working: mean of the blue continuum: 13.6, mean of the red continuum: 13.2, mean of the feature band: 13.8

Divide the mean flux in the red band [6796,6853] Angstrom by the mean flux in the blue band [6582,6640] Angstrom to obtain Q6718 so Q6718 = 1.0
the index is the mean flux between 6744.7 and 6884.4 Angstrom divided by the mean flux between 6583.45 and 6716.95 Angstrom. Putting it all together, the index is 1.0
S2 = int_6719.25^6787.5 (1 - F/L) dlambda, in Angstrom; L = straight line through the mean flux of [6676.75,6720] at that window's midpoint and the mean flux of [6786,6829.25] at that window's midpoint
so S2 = 0.3 Angstrom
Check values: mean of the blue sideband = 13.6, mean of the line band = 13.4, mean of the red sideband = 13.2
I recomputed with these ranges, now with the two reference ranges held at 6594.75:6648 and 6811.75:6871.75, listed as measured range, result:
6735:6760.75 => 0.4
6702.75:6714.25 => -0.4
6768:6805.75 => 0.4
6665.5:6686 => 0.3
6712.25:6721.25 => -0.4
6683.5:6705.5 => 0.0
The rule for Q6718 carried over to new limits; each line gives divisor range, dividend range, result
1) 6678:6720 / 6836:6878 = 0.97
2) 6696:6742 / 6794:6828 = 0.97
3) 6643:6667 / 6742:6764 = 0.99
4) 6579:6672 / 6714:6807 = 0.97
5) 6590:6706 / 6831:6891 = 0.98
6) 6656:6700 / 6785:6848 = 0.99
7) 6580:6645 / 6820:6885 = 0.95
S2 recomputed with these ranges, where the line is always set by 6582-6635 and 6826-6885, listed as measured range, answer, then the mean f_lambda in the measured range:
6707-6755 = 0.02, 13.6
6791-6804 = 0.26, 13.2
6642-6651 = 0.12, 13.6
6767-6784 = 0.12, 13.4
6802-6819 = 0.11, 13.3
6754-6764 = 0.22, 13.2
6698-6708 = -0.15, 13.9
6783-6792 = 0.39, 12.9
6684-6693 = 0.23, 13.4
